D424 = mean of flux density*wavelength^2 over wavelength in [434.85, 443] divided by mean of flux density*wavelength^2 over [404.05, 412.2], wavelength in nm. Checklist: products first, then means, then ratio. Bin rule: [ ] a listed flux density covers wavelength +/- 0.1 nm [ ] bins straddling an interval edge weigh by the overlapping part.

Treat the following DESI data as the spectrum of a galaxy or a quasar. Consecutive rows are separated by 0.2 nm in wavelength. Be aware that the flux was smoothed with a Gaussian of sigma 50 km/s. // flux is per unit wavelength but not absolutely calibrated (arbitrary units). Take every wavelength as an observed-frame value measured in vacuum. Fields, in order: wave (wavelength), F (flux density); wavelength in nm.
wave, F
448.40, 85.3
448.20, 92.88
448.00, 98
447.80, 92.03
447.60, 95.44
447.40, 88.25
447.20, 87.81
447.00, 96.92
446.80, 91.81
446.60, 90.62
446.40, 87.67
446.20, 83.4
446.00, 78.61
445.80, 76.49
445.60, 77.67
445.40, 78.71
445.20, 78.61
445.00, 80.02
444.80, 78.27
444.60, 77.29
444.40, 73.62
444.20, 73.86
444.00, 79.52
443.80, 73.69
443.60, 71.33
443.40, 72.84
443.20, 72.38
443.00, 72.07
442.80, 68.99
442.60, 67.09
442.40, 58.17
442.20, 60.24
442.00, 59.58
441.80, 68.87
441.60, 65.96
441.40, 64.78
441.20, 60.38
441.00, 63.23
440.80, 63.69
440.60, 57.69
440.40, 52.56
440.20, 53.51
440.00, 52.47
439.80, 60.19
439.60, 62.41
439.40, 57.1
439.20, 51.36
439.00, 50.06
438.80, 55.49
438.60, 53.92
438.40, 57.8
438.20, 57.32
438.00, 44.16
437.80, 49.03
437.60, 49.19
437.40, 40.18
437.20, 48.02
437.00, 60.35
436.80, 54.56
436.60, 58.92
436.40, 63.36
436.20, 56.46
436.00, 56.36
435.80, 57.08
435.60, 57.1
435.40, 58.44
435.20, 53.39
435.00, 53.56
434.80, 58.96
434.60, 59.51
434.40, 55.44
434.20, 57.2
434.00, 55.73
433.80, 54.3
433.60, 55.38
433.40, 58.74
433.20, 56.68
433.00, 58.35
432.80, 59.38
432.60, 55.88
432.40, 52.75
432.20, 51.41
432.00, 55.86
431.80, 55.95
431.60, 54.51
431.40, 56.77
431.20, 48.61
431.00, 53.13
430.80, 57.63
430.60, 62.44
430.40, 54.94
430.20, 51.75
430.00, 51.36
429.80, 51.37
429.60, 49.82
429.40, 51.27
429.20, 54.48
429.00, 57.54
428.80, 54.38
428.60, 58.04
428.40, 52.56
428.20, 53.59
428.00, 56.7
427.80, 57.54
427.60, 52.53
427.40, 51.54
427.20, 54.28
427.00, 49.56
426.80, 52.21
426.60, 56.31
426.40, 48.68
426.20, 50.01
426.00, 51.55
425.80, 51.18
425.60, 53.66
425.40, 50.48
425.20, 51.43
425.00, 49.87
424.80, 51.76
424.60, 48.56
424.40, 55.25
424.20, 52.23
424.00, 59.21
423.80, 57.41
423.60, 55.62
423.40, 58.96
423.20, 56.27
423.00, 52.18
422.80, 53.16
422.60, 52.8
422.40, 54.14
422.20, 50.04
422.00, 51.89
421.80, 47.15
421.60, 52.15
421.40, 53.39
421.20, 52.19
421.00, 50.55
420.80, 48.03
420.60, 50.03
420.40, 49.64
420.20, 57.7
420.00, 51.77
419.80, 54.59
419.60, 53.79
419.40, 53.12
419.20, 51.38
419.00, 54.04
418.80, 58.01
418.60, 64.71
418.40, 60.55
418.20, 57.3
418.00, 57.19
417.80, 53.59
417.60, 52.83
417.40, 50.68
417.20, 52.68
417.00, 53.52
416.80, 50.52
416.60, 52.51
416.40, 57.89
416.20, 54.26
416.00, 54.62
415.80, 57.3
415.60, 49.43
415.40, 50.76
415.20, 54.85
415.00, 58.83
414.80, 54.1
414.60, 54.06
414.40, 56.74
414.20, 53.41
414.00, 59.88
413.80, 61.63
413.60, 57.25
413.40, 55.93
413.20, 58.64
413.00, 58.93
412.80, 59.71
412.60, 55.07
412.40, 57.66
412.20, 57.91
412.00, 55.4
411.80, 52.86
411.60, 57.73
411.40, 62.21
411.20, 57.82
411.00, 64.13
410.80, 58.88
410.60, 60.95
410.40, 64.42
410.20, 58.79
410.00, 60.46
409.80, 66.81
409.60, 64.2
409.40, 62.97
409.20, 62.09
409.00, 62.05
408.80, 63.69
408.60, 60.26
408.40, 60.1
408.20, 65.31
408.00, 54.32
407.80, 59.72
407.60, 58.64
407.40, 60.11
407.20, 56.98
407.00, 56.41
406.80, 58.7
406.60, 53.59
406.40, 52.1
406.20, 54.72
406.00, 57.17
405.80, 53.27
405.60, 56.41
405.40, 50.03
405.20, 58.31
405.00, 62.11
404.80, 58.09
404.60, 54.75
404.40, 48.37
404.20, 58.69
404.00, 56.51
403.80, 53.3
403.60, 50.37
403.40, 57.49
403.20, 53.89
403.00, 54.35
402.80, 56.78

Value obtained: 1.13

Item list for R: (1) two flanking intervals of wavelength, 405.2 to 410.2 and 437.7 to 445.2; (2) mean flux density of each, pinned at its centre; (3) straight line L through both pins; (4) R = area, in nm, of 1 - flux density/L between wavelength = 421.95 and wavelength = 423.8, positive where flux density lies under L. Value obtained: 0.20 nm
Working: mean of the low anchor 58.7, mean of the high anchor 63.5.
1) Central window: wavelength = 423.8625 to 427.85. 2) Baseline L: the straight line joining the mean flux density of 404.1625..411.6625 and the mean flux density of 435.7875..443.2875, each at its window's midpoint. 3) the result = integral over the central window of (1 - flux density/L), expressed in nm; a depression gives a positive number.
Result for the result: 0.409 nm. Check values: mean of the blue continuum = 58.8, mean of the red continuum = 58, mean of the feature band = 52.4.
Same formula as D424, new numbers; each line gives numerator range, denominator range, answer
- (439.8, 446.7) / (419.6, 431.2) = 1.44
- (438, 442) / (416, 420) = 1.17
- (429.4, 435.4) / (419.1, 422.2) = 1.13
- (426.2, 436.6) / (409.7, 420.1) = 1.05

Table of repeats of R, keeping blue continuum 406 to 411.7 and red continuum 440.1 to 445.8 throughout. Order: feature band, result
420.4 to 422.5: 0.41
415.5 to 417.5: 0.28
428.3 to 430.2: 0.35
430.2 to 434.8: 0.71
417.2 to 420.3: 0.36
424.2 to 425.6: 0.28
